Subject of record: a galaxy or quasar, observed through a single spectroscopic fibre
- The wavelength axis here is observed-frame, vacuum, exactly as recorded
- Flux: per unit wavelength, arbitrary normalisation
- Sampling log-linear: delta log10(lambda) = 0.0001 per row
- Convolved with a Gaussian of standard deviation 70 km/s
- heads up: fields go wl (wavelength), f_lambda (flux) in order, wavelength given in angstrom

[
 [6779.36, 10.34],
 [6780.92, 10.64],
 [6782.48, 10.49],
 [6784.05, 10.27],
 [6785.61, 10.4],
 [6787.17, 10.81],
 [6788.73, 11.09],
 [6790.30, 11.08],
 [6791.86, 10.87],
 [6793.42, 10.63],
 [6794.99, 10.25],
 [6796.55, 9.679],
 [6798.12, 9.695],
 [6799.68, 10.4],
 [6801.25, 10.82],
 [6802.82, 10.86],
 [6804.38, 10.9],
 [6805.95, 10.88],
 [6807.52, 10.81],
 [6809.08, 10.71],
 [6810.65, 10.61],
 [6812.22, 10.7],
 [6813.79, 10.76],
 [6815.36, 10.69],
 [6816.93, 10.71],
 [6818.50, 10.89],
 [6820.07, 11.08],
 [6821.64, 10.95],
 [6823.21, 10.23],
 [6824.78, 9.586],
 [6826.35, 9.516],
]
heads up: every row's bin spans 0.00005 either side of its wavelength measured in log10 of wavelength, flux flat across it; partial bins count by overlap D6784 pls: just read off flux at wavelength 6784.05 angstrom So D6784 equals 10.27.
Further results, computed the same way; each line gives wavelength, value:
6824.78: 9.586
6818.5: 10.89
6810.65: 10.61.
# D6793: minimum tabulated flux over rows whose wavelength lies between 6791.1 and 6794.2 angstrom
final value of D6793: 10.63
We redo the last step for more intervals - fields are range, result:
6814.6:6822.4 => 10.69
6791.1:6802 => 9.679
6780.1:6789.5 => 10.27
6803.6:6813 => 10.61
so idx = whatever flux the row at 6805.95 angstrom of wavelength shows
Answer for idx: 10.88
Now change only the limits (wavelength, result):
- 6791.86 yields 10.87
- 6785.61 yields 10.4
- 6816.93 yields 10.71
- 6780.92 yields 10.64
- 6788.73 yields 11.09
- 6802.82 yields 10.86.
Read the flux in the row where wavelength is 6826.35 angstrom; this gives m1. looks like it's 9.516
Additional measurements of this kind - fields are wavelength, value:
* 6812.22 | 10.7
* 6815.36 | 10.69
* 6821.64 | 10.95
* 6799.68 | 10.4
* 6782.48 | 10.49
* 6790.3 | 11.08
